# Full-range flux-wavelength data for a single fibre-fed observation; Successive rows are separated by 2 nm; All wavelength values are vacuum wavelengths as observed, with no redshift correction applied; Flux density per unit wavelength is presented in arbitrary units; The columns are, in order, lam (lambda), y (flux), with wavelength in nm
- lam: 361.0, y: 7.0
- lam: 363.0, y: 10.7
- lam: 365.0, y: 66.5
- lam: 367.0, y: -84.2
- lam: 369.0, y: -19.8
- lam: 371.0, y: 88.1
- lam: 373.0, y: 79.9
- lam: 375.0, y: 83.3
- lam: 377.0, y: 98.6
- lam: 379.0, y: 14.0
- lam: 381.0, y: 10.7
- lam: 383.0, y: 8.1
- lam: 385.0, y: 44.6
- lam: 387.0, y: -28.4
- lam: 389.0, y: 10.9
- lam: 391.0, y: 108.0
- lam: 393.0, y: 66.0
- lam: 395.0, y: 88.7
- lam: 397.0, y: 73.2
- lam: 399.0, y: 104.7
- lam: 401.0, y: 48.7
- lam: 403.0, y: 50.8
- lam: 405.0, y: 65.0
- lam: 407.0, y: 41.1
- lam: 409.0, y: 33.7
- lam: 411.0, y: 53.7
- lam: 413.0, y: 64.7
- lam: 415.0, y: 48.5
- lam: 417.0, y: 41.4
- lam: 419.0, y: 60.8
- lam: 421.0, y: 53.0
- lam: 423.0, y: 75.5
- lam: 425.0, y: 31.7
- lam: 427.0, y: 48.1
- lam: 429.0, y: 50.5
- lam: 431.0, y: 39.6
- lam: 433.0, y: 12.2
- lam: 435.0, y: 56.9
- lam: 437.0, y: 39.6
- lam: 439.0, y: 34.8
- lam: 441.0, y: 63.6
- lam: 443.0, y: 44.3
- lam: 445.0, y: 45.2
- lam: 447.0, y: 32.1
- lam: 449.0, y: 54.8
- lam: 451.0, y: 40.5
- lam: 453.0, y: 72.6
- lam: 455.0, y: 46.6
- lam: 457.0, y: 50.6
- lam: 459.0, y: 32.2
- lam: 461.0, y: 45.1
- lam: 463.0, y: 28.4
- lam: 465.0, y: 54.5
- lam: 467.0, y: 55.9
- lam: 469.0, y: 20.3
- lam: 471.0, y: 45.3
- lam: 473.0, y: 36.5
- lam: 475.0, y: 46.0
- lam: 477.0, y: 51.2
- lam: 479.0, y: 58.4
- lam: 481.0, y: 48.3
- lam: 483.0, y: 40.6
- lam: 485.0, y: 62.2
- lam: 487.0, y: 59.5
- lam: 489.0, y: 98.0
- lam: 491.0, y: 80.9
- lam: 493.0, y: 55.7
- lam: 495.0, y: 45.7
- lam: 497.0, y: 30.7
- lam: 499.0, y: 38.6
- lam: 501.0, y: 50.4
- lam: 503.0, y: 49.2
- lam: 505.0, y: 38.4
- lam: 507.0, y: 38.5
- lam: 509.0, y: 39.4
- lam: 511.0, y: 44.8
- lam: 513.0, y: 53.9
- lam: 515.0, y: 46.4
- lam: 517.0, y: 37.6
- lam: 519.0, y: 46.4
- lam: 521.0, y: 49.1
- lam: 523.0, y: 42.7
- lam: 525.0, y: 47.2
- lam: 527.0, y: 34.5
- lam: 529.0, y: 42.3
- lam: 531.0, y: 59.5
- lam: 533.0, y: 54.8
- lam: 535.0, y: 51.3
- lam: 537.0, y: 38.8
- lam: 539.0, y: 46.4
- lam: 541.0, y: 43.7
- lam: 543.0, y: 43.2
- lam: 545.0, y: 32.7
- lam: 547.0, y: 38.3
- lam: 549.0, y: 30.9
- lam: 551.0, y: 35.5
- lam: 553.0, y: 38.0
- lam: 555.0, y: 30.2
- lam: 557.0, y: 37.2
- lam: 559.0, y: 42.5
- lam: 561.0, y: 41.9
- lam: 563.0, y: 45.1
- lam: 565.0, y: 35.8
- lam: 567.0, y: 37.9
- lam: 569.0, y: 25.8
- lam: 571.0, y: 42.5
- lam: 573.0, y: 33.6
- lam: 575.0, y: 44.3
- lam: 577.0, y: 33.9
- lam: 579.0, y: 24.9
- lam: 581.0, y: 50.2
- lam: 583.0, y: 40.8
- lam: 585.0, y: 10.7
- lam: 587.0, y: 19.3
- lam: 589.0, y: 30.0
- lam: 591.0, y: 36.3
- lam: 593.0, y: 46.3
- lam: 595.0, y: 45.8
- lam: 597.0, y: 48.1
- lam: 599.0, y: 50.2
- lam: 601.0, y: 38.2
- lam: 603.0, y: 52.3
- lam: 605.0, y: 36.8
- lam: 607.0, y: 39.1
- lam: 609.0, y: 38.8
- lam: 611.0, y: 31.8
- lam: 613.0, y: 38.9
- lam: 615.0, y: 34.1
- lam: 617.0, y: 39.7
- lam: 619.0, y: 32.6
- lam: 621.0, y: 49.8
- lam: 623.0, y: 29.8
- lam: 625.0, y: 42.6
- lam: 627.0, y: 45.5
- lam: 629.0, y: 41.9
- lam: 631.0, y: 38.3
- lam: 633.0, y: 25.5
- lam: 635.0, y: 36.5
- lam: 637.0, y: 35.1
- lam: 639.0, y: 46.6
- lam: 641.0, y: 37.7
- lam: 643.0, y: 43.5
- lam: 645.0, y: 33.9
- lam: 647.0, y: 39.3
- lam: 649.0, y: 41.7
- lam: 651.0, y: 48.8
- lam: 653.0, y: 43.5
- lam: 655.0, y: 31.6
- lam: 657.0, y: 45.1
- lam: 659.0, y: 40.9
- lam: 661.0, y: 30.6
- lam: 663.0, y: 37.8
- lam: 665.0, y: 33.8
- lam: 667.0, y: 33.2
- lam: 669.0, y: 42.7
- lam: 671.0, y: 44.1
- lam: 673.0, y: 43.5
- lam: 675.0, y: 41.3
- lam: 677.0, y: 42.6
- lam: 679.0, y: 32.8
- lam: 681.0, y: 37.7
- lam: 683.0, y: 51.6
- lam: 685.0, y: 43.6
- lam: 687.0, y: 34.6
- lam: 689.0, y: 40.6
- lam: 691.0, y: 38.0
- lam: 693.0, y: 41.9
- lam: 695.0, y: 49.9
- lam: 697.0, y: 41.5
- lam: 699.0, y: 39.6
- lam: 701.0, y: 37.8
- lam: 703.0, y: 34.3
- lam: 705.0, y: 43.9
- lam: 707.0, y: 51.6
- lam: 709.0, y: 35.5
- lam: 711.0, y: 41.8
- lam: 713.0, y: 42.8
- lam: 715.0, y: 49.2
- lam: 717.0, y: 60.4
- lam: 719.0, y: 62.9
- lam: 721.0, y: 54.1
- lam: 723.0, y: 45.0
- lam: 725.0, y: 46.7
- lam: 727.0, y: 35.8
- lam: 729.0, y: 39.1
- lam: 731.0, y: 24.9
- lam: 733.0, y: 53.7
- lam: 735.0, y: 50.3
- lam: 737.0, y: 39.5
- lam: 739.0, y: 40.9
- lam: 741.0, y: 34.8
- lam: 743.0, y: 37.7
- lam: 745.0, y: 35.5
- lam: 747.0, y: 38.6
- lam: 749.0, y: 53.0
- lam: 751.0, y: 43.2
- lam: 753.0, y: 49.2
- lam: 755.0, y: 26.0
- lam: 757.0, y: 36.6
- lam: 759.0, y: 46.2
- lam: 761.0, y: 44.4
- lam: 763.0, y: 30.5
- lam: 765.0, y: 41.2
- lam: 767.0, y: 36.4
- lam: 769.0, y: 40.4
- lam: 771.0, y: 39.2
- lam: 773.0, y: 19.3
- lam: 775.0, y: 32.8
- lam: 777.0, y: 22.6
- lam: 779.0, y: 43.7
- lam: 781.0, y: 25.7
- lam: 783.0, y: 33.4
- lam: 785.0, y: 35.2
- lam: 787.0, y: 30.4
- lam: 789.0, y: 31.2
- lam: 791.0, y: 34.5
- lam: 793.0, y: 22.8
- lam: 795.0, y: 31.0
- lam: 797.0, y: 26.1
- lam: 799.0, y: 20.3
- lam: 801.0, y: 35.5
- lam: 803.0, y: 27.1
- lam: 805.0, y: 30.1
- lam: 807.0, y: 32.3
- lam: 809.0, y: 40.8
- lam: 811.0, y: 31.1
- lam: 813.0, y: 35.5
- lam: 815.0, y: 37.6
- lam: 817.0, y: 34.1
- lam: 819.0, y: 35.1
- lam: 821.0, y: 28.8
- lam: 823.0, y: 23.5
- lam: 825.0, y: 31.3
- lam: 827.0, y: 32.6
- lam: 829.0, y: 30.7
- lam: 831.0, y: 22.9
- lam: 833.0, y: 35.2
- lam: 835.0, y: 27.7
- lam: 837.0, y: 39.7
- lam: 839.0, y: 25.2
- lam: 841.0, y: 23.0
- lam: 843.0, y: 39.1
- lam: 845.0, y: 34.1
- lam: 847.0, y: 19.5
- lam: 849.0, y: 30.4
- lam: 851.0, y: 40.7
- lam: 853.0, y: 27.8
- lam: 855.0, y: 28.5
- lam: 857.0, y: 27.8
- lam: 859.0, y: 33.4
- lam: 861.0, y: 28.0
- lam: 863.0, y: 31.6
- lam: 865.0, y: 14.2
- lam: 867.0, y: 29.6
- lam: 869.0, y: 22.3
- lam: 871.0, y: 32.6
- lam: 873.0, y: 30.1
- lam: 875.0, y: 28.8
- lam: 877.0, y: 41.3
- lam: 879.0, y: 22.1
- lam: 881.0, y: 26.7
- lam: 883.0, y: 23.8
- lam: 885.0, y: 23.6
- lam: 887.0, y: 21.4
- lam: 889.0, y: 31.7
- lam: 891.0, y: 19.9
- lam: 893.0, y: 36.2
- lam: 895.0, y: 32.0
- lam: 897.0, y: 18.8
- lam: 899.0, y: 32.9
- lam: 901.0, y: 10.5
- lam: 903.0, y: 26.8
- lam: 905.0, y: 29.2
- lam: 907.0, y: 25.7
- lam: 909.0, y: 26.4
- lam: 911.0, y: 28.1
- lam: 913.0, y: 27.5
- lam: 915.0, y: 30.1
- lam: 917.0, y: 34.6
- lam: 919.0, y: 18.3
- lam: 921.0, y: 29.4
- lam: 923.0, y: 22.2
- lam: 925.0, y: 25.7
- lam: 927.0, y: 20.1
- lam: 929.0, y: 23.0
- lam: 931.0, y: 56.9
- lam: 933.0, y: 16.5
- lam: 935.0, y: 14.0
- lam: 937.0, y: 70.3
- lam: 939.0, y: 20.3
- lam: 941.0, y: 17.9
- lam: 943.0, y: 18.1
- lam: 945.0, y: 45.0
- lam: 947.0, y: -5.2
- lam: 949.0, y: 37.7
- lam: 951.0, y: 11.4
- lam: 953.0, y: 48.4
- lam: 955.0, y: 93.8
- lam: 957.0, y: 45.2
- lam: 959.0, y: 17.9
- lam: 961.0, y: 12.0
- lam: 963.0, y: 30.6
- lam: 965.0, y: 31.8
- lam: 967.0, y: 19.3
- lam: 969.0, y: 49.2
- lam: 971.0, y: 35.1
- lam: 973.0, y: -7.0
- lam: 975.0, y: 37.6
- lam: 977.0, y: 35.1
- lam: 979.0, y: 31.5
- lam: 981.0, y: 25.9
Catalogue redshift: 1.563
